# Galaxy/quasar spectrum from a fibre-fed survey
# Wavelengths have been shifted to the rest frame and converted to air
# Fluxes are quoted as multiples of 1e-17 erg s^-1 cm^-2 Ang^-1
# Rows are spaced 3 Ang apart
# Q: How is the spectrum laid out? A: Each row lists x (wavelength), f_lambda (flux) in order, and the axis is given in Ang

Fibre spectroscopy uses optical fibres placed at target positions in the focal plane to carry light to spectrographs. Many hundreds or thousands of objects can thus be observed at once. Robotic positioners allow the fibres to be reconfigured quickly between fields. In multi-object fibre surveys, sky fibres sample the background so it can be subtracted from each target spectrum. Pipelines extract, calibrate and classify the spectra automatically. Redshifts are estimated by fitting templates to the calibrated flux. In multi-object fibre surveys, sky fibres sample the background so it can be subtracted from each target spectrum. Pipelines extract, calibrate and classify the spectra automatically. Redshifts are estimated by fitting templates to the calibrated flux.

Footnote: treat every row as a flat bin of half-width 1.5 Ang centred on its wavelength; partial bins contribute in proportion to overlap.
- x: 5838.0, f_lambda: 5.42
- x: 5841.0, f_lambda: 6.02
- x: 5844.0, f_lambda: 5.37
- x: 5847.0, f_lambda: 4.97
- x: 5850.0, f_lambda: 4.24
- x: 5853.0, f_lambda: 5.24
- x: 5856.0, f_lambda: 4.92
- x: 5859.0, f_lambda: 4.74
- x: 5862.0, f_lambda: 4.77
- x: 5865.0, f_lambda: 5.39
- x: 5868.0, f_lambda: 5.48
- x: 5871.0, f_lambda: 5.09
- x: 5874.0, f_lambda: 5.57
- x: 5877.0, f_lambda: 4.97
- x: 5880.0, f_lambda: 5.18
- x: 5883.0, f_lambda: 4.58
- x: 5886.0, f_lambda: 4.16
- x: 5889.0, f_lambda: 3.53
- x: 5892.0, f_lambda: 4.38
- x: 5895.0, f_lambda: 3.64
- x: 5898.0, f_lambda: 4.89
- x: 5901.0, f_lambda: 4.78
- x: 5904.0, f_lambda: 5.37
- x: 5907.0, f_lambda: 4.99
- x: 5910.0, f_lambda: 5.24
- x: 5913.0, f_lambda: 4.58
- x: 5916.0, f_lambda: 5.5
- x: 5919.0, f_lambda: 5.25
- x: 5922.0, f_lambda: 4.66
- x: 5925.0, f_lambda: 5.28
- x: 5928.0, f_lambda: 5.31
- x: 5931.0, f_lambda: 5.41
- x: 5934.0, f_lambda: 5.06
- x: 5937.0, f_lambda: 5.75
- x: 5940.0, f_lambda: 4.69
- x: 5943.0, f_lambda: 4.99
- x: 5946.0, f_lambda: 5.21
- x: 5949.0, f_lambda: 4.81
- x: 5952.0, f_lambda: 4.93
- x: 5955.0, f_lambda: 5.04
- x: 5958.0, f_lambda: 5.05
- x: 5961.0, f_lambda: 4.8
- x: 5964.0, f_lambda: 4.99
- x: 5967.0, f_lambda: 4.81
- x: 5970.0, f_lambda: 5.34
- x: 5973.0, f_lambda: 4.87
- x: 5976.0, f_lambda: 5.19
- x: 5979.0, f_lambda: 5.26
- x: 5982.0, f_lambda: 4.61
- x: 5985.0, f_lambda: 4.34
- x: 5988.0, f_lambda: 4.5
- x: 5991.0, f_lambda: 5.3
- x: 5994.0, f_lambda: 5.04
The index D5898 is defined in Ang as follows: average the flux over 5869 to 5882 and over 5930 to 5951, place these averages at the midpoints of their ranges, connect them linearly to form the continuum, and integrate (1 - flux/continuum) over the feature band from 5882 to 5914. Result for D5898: 3.8 Ang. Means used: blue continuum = 5.19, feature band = 4.56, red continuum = 5.12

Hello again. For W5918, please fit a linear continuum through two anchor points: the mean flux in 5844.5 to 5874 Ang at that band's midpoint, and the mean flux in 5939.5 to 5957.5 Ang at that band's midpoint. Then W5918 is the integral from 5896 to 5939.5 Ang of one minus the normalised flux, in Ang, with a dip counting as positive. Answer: -1.2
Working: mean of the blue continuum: 5.03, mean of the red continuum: 4.96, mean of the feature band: 5.12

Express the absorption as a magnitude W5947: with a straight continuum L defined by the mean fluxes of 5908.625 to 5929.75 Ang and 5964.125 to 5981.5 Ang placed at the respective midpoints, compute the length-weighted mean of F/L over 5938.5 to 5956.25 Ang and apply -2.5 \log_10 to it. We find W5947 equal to 0.03 mag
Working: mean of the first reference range 5.12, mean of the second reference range 5.06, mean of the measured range 4.94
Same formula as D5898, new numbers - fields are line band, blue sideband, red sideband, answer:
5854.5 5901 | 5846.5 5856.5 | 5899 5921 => 1.72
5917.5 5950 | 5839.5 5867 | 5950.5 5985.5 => -0.93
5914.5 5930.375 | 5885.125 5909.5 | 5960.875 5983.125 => -1.83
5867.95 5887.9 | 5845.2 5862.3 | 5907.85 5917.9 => -0.01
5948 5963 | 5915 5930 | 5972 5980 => 0.62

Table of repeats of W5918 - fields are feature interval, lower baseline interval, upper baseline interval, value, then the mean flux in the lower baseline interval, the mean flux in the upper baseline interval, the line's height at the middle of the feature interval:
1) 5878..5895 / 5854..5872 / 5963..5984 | 2.5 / 5.07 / 4.99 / 5.05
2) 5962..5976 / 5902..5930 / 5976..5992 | -0.4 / 5.13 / 4.82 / 4.89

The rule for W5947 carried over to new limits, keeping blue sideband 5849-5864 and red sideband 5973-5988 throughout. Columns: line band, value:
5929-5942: -0.09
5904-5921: -0.07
